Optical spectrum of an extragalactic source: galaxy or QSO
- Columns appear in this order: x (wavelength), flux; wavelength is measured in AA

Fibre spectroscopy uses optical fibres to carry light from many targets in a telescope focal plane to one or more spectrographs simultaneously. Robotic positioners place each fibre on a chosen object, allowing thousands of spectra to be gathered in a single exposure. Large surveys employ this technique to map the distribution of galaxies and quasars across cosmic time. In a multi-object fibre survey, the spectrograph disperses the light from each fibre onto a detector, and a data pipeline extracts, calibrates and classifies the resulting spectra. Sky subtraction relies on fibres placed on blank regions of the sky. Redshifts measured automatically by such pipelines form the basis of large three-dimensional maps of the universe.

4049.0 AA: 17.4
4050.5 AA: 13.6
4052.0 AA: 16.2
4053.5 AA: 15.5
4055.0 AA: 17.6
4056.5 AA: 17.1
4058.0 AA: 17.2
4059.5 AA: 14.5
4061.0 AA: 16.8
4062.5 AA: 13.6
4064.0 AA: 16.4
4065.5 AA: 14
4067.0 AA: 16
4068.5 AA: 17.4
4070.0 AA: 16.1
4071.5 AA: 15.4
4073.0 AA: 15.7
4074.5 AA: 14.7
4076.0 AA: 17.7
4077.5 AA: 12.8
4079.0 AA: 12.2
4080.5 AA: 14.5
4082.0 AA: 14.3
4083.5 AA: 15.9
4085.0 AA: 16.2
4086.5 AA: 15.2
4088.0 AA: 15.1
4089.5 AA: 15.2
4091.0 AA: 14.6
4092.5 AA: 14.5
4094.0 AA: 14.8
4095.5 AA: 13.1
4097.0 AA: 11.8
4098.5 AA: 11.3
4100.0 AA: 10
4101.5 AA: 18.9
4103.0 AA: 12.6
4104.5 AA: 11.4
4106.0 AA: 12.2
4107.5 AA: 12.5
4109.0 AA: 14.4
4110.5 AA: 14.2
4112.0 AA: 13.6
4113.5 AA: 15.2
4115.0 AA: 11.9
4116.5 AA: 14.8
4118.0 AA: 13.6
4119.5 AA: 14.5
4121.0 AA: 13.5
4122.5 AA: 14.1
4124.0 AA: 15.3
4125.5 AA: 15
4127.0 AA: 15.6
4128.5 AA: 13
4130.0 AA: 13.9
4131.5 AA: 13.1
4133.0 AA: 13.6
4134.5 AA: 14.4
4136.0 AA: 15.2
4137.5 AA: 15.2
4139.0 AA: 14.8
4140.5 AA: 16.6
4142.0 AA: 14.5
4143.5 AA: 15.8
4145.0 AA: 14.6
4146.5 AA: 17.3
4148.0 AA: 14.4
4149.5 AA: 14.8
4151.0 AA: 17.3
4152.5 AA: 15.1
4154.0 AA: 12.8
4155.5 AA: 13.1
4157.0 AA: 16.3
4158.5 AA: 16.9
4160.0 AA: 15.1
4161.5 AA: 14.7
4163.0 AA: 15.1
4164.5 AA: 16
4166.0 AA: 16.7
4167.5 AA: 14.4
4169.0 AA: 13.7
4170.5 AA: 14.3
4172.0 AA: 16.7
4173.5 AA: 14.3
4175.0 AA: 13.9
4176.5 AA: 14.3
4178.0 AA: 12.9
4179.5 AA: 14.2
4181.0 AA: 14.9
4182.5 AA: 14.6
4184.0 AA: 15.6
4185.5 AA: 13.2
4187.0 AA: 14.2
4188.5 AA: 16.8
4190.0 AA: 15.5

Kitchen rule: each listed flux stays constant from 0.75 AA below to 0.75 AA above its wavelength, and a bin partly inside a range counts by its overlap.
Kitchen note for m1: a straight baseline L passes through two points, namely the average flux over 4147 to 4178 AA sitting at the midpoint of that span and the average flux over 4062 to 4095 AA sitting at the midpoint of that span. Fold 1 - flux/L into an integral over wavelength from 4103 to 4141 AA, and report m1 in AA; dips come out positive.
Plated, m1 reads 2.6 AA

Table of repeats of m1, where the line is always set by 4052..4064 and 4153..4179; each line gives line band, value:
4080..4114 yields 3.58 AA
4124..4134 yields 0.71 AA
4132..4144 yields 0.12 AA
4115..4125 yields 0.78 AA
